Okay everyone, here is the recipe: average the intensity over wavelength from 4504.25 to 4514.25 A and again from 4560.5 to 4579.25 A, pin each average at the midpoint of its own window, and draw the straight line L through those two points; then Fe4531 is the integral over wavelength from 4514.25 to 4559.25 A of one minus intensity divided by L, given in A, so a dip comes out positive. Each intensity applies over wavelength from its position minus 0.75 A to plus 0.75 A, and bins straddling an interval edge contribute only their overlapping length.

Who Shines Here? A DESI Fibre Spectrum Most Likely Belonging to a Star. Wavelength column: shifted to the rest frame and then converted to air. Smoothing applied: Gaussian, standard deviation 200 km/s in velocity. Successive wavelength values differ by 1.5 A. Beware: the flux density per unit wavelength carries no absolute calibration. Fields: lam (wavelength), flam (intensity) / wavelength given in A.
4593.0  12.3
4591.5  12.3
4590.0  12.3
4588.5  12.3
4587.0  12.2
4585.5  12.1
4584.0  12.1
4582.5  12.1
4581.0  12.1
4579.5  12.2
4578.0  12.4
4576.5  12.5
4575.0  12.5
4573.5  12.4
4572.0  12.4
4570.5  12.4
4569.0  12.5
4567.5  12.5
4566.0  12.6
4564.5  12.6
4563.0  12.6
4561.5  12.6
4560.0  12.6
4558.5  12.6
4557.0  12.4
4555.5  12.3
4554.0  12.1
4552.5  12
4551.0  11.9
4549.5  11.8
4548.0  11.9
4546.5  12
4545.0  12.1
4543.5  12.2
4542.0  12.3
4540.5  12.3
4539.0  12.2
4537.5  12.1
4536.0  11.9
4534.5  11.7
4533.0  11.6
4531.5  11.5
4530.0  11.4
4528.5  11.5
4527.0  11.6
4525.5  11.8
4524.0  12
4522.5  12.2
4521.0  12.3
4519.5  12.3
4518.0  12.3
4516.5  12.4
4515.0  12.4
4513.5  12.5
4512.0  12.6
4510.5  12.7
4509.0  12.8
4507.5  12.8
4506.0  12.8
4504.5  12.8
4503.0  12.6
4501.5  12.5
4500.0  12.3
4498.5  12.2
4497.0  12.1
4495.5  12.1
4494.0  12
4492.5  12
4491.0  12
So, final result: 2.1 A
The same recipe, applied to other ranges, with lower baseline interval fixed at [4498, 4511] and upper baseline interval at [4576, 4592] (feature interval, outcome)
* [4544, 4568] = 0.2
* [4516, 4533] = 0.8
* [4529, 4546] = 0.7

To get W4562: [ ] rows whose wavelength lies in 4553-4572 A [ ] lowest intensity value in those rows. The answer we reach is 12.1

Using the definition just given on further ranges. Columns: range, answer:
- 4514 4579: 11.4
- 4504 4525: 12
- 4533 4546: 11.6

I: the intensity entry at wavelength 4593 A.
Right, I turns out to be 12.3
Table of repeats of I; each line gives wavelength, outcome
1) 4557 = 12.4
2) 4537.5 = 12.1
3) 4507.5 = 12.8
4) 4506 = 12.8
